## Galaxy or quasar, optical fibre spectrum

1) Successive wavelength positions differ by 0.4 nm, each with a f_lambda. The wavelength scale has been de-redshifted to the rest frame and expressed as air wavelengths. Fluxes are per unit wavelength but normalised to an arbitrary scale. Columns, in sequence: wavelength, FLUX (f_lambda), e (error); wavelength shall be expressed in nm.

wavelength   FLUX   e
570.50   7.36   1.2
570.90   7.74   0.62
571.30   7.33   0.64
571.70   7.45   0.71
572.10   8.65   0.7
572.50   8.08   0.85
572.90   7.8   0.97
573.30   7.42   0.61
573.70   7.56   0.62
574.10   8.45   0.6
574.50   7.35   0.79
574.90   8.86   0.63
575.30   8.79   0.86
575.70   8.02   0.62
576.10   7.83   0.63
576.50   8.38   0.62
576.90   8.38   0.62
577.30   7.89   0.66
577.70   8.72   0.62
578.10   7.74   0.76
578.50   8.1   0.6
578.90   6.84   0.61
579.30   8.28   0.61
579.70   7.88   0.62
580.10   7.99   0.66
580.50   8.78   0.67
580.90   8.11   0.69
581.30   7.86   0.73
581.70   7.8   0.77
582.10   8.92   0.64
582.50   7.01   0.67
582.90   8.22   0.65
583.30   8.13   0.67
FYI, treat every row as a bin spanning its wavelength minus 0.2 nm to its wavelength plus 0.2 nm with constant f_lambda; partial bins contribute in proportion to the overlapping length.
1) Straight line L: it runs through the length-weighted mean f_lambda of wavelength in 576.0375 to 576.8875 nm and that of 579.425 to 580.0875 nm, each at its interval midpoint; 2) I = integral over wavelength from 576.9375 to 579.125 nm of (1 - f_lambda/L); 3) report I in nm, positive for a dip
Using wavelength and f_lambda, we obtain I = 0.051 nm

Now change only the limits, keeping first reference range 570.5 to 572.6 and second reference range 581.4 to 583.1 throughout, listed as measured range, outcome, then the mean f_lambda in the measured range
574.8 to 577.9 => -0.18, 8.34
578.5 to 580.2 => 0.03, 7.77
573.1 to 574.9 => 0.00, 7.82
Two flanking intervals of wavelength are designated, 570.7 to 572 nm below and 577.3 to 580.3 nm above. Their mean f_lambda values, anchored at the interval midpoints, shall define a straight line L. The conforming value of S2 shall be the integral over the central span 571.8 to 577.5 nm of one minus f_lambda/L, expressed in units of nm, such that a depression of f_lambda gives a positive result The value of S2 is -0.26 nm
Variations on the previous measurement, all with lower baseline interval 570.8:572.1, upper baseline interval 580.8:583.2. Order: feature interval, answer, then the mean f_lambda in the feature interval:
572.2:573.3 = -0.03 nm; 7.91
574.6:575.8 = -0.11 nm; 8.5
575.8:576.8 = -0.04 nm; 8.12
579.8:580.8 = -0.05 nm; 8.31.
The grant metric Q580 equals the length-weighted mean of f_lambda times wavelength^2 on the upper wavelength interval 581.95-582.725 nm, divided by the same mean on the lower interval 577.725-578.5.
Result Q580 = 1.00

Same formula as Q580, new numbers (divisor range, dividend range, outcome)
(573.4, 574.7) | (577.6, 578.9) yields 1.04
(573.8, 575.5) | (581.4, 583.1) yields 0.99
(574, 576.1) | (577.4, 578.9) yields 0.98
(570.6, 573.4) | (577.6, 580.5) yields 1.05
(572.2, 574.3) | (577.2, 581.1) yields 1.04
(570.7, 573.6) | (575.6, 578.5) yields 1.06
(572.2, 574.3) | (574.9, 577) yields 1.06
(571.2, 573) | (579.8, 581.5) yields 1.07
